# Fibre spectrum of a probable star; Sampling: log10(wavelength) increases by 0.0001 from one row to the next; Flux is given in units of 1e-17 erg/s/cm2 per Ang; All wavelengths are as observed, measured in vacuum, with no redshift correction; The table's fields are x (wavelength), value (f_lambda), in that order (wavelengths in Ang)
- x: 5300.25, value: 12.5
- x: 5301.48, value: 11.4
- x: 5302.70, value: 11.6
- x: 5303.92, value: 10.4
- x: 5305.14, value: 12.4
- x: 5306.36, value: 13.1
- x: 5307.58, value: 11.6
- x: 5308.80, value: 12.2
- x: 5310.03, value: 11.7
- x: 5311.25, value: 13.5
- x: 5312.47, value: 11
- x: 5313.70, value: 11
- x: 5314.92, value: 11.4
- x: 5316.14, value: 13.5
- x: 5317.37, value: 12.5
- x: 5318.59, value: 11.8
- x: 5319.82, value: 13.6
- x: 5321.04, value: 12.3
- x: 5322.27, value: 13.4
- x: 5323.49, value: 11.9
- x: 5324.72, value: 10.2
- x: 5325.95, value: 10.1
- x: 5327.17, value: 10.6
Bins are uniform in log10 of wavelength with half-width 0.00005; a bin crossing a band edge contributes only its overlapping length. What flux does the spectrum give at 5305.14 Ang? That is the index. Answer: 12.4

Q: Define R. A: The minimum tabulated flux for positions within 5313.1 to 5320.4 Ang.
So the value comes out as 11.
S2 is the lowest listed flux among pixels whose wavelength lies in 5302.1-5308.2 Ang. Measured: 10.4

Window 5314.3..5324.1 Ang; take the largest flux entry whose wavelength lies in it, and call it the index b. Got 13.6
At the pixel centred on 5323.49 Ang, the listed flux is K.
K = 11.9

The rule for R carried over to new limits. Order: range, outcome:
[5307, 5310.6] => 11.6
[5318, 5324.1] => 11.8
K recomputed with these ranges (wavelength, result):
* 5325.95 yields 10.1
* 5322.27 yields 13.4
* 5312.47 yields 11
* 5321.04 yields 12.3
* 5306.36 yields 13.1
